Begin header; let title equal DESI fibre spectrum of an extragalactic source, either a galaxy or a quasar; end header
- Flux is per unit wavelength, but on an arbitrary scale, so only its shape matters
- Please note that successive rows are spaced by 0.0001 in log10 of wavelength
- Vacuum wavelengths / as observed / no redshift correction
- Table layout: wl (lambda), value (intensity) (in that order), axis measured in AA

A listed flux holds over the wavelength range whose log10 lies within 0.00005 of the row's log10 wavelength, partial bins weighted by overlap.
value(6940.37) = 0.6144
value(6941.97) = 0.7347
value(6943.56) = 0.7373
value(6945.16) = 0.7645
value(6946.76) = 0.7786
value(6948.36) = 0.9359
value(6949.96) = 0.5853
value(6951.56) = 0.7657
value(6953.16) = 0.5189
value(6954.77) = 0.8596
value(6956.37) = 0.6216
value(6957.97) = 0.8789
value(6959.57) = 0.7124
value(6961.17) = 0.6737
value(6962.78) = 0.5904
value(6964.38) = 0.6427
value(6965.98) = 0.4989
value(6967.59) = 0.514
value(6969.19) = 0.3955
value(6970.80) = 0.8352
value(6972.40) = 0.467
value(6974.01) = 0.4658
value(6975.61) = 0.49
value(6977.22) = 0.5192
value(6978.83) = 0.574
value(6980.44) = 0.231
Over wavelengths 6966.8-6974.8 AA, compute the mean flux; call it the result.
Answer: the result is 0.536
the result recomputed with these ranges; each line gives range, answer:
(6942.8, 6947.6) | 0.761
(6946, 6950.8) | 0.767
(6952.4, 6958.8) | 0.721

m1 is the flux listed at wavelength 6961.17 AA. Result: 0.6737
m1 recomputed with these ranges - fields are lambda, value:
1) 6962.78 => 0.5904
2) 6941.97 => 0.7347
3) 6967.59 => 0.514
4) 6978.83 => 0.574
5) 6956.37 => 0.6216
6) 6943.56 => 0.7373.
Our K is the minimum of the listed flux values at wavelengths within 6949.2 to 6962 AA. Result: 0.5189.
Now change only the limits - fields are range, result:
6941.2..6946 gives 0.7347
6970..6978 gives 0.4658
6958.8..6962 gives 0.6737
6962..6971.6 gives 0.3955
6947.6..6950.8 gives 0.5853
